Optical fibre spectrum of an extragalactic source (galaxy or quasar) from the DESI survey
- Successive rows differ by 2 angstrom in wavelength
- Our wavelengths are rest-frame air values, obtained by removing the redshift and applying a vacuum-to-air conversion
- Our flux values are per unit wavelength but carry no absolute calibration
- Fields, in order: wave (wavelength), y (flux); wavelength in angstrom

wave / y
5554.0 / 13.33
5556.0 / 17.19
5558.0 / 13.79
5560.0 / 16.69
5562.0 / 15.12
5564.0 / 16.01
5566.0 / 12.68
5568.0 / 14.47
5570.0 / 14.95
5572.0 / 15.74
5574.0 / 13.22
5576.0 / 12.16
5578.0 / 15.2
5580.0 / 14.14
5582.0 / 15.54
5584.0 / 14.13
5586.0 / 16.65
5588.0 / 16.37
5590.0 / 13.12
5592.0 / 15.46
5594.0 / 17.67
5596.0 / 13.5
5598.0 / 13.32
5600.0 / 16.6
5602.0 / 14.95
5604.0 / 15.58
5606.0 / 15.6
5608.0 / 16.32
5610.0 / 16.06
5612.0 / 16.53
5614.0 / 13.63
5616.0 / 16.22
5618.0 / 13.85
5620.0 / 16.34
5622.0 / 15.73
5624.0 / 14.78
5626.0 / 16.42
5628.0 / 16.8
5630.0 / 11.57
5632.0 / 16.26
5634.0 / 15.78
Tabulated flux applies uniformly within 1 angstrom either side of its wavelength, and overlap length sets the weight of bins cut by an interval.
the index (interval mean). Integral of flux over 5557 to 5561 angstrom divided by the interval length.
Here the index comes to 15.2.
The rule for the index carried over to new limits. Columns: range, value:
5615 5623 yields 15.5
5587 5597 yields 15.2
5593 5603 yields 15.2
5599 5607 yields 15.7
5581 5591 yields 15.2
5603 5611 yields 15.9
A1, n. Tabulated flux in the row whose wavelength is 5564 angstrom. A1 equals 16.01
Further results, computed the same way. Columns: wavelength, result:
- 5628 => 16.8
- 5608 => 16.32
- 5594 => 17.67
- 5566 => 12.68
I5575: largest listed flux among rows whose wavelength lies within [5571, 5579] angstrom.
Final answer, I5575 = 15.74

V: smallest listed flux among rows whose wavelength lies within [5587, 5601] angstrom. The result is 13.12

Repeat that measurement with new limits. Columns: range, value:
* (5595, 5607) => 13.32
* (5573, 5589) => 12.16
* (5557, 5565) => 13.79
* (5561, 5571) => 12.68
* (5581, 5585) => 14.13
